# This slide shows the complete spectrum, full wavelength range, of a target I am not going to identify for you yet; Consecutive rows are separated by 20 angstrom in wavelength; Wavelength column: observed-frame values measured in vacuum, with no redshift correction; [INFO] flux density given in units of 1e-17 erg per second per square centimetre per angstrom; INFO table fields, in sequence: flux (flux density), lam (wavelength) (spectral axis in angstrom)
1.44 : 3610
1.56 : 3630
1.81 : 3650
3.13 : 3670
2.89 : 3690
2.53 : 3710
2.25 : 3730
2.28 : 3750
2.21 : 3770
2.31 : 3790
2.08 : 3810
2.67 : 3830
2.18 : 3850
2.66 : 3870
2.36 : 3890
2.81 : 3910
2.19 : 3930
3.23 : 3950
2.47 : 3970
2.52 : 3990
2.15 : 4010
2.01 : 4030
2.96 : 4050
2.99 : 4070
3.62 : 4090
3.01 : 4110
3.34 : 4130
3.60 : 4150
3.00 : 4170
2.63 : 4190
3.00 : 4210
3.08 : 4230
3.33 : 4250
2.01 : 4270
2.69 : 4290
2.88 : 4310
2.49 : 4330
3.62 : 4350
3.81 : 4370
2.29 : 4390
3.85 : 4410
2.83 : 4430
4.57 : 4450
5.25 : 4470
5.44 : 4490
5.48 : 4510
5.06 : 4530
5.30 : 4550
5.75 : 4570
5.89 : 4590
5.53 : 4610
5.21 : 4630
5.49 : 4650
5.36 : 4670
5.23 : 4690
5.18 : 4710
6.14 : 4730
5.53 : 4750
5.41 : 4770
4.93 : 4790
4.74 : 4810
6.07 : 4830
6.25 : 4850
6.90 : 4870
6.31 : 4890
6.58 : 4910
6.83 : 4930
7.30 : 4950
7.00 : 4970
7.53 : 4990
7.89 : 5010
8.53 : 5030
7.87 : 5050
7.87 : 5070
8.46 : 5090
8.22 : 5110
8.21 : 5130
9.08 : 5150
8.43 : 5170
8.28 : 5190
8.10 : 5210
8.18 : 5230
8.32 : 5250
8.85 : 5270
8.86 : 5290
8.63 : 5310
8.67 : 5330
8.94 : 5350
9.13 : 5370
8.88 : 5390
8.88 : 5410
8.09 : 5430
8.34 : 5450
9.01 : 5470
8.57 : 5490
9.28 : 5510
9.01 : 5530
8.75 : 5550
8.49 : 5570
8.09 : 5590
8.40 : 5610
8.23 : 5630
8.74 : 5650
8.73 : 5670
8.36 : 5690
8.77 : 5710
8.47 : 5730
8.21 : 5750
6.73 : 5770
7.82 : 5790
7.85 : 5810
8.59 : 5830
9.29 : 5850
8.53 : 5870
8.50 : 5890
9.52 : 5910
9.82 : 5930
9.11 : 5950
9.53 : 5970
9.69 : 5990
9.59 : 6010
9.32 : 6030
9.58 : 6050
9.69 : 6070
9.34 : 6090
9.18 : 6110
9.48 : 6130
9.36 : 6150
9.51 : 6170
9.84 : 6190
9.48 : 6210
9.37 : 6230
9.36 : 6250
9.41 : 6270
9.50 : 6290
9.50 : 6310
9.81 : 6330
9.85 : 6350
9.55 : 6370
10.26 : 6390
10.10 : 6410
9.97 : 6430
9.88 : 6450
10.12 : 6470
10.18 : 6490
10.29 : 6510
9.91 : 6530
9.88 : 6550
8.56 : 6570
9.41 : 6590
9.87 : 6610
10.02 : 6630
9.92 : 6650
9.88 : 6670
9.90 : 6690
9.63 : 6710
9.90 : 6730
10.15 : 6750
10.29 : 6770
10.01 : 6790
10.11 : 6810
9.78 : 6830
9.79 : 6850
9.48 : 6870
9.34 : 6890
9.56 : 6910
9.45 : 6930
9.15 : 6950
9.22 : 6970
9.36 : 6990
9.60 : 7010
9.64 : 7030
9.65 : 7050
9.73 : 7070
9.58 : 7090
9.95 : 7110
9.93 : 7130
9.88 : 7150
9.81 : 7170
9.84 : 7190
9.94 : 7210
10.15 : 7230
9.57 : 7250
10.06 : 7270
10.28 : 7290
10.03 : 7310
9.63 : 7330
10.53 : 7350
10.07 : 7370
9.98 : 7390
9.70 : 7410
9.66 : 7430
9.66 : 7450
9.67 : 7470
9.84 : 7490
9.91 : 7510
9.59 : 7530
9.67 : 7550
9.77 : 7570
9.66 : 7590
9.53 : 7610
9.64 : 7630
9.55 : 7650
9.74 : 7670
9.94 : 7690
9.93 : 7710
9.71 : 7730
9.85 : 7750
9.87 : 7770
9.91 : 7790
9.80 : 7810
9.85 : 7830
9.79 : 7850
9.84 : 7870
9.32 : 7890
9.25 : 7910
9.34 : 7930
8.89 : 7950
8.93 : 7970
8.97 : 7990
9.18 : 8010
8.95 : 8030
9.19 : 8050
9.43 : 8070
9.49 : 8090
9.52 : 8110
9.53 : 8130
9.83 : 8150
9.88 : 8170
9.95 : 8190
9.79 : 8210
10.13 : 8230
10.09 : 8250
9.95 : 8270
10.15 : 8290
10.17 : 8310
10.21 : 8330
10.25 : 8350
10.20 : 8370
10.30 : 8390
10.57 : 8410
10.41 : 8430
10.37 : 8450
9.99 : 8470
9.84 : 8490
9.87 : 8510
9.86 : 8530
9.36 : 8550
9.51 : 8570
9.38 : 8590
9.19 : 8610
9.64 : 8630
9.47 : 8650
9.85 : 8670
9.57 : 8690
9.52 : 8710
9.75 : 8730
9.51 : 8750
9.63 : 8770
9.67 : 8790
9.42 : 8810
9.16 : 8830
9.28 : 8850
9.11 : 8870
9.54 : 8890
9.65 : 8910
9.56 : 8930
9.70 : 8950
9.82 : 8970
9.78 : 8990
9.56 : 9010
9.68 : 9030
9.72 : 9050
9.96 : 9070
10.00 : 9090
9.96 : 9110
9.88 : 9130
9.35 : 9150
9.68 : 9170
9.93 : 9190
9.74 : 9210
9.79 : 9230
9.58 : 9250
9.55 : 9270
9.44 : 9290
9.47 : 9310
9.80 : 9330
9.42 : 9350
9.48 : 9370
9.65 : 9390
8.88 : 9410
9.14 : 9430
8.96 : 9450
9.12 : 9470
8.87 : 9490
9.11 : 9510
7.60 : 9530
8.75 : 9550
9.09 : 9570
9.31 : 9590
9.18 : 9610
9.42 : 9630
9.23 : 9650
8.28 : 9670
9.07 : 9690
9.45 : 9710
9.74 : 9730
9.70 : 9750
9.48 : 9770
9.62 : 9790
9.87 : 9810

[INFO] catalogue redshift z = 0.12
